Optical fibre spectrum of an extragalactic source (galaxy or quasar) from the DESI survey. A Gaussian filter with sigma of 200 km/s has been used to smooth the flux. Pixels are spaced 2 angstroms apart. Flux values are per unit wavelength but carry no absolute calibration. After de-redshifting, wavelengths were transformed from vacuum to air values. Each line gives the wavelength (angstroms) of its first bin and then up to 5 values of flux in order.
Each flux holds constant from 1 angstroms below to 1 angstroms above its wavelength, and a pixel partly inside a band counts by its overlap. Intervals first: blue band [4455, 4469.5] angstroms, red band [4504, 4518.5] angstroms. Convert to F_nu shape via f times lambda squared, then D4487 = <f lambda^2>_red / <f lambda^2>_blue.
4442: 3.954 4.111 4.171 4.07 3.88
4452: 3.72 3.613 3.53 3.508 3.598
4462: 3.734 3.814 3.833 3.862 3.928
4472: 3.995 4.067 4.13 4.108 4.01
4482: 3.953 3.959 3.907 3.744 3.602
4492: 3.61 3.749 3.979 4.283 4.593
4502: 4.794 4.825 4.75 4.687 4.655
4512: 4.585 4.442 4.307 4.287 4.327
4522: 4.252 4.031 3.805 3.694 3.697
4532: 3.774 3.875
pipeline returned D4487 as 1.26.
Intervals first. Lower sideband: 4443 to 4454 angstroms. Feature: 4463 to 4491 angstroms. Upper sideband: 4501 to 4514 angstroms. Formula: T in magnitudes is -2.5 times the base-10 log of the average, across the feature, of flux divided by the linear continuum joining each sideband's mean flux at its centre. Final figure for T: 0.10 mag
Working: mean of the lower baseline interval 3.96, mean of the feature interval 3.92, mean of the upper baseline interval 4.69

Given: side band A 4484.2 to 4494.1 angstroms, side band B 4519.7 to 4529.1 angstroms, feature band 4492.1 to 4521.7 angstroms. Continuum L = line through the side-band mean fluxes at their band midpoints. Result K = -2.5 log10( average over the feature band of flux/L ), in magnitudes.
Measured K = -0.14 mag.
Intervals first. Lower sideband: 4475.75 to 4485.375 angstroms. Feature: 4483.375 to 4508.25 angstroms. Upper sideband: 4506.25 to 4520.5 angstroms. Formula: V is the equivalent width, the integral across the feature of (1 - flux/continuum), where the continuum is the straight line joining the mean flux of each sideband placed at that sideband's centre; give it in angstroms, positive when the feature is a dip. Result 0.39 angstroms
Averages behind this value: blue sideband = 4.02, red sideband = 4.49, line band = 4.18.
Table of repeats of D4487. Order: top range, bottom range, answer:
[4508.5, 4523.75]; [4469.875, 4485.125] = 1.11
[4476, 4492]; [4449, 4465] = 1.07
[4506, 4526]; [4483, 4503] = 1.10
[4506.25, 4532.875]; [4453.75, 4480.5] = 1.12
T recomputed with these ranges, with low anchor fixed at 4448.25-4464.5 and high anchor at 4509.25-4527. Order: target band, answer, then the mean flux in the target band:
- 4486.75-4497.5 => 0.08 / 3.77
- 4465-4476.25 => -0.04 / 3.96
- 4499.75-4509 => -0.14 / 4.74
